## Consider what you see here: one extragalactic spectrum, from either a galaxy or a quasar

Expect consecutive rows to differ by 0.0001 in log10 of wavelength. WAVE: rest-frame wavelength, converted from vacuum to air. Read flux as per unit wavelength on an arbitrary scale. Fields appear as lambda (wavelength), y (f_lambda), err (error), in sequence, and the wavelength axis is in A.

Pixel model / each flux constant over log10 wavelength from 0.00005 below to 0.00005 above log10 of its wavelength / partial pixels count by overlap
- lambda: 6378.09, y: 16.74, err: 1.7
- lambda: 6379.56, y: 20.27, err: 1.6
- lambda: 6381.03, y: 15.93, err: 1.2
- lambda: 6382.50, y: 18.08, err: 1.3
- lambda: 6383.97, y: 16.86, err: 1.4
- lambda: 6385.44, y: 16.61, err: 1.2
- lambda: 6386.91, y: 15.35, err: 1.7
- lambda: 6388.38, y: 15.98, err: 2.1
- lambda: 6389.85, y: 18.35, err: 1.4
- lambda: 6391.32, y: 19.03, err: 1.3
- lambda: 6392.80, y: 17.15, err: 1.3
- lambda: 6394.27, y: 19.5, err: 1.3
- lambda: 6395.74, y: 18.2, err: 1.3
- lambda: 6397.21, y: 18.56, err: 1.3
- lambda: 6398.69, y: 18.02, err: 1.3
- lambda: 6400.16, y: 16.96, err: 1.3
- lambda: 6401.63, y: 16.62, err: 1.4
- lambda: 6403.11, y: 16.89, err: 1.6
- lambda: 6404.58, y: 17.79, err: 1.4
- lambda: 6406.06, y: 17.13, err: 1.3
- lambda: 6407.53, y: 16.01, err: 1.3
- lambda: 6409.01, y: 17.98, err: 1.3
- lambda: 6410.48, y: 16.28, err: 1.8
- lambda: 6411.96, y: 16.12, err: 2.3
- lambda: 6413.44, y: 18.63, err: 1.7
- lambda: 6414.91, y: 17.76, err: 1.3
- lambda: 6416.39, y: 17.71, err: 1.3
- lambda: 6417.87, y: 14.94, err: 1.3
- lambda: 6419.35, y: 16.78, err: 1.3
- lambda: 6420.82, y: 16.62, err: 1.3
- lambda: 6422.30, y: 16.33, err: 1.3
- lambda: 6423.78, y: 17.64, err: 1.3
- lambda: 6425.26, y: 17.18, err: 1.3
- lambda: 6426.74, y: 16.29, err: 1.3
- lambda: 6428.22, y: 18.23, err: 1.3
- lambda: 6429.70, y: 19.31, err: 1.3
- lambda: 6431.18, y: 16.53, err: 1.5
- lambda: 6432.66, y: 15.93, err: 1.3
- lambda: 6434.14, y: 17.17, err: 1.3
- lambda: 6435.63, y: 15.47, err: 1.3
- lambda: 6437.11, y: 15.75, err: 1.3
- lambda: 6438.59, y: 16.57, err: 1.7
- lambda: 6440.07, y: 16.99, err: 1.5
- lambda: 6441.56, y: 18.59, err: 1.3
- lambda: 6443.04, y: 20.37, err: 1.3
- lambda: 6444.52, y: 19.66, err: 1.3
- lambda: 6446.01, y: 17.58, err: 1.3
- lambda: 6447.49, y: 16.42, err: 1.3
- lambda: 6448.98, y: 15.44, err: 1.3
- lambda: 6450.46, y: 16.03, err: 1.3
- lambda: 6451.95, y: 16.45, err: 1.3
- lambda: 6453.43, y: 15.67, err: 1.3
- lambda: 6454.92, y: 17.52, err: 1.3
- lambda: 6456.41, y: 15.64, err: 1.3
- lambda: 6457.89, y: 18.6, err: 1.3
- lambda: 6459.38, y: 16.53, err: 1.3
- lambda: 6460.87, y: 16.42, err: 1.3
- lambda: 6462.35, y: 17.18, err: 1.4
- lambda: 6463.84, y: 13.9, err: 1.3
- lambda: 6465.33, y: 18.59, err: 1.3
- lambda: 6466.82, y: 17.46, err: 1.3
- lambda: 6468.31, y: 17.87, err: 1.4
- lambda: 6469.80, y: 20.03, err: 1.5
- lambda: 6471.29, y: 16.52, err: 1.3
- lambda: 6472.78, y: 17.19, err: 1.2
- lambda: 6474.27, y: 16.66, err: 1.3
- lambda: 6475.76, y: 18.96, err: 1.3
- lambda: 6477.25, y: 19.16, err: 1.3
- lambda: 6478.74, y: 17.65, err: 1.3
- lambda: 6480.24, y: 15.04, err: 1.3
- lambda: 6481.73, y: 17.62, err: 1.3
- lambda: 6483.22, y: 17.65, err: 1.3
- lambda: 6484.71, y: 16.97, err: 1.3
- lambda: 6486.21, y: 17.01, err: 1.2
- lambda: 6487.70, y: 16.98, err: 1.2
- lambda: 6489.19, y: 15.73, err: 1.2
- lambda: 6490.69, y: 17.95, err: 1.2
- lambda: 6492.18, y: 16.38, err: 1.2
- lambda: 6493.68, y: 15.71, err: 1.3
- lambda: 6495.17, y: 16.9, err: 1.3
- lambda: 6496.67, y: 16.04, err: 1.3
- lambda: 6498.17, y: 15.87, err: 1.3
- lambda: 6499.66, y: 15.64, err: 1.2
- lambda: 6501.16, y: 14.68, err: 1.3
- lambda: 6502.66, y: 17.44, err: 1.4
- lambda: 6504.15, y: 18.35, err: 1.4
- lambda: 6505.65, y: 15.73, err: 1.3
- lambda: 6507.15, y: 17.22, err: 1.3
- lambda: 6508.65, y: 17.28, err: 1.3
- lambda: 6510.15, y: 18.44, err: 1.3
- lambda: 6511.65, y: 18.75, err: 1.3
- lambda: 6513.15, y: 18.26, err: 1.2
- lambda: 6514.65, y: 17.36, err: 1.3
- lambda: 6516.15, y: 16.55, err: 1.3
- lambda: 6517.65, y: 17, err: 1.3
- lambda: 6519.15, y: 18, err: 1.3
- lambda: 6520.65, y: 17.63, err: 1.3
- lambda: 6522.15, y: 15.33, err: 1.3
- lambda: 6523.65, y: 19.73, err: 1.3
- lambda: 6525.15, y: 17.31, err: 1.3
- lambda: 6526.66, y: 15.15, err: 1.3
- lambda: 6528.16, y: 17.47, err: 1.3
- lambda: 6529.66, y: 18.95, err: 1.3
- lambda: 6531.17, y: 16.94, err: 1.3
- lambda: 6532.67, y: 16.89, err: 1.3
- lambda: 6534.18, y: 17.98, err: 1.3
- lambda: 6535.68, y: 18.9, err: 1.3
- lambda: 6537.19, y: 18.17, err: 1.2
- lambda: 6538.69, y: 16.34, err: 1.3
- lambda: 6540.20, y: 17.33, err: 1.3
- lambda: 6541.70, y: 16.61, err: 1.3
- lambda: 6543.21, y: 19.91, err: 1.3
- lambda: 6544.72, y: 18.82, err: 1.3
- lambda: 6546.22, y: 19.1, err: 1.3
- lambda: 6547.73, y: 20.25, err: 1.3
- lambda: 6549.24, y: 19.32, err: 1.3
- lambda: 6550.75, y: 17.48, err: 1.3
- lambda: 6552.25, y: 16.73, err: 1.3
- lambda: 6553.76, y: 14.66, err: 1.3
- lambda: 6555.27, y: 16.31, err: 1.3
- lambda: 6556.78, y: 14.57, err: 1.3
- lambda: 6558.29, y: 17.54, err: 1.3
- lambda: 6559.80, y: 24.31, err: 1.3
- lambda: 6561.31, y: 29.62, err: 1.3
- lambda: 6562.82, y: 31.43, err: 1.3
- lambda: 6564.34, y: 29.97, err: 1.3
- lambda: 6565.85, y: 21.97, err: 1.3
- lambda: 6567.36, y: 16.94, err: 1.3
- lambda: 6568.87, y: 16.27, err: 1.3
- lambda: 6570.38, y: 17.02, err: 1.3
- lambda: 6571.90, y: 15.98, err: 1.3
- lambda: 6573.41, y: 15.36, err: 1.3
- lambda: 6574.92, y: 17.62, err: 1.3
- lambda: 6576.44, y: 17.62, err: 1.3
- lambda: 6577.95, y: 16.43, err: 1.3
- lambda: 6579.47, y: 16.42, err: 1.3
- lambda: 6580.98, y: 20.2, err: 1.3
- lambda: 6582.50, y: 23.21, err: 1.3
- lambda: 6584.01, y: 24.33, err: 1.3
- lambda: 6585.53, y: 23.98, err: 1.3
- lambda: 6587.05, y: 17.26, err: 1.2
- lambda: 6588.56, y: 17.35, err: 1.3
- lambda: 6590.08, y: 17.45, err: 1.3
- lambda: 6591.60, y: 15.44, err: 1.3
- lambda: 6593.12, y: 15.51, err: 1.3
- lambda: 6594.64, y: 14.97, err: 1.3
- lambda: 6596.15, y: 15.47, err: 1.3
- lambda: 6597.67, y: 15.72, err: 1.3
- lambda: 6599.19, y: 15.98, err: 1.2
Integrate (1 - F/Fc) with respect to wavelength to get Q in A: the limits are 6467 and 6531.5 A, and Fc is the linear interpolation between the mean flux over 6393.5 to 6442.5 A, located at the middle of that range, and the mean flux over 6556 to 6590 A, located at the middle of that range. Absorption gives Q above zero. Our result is 5.3 A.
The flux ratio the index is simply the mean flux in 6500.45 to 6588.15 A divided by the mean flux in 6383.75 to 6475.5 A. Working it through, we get 1.08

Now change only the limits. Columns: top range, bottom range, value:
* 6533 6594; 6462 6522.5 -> 1.11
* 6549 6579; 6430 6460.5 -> 1.14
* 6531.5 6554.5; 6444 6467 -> 1.07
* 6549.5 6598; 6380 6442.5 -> 1.10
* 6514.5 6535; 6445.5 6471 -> 1.03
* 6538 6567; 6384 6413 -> 1.16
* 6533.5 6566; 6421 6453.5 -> 1.16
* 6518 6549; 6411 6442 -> 1.05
